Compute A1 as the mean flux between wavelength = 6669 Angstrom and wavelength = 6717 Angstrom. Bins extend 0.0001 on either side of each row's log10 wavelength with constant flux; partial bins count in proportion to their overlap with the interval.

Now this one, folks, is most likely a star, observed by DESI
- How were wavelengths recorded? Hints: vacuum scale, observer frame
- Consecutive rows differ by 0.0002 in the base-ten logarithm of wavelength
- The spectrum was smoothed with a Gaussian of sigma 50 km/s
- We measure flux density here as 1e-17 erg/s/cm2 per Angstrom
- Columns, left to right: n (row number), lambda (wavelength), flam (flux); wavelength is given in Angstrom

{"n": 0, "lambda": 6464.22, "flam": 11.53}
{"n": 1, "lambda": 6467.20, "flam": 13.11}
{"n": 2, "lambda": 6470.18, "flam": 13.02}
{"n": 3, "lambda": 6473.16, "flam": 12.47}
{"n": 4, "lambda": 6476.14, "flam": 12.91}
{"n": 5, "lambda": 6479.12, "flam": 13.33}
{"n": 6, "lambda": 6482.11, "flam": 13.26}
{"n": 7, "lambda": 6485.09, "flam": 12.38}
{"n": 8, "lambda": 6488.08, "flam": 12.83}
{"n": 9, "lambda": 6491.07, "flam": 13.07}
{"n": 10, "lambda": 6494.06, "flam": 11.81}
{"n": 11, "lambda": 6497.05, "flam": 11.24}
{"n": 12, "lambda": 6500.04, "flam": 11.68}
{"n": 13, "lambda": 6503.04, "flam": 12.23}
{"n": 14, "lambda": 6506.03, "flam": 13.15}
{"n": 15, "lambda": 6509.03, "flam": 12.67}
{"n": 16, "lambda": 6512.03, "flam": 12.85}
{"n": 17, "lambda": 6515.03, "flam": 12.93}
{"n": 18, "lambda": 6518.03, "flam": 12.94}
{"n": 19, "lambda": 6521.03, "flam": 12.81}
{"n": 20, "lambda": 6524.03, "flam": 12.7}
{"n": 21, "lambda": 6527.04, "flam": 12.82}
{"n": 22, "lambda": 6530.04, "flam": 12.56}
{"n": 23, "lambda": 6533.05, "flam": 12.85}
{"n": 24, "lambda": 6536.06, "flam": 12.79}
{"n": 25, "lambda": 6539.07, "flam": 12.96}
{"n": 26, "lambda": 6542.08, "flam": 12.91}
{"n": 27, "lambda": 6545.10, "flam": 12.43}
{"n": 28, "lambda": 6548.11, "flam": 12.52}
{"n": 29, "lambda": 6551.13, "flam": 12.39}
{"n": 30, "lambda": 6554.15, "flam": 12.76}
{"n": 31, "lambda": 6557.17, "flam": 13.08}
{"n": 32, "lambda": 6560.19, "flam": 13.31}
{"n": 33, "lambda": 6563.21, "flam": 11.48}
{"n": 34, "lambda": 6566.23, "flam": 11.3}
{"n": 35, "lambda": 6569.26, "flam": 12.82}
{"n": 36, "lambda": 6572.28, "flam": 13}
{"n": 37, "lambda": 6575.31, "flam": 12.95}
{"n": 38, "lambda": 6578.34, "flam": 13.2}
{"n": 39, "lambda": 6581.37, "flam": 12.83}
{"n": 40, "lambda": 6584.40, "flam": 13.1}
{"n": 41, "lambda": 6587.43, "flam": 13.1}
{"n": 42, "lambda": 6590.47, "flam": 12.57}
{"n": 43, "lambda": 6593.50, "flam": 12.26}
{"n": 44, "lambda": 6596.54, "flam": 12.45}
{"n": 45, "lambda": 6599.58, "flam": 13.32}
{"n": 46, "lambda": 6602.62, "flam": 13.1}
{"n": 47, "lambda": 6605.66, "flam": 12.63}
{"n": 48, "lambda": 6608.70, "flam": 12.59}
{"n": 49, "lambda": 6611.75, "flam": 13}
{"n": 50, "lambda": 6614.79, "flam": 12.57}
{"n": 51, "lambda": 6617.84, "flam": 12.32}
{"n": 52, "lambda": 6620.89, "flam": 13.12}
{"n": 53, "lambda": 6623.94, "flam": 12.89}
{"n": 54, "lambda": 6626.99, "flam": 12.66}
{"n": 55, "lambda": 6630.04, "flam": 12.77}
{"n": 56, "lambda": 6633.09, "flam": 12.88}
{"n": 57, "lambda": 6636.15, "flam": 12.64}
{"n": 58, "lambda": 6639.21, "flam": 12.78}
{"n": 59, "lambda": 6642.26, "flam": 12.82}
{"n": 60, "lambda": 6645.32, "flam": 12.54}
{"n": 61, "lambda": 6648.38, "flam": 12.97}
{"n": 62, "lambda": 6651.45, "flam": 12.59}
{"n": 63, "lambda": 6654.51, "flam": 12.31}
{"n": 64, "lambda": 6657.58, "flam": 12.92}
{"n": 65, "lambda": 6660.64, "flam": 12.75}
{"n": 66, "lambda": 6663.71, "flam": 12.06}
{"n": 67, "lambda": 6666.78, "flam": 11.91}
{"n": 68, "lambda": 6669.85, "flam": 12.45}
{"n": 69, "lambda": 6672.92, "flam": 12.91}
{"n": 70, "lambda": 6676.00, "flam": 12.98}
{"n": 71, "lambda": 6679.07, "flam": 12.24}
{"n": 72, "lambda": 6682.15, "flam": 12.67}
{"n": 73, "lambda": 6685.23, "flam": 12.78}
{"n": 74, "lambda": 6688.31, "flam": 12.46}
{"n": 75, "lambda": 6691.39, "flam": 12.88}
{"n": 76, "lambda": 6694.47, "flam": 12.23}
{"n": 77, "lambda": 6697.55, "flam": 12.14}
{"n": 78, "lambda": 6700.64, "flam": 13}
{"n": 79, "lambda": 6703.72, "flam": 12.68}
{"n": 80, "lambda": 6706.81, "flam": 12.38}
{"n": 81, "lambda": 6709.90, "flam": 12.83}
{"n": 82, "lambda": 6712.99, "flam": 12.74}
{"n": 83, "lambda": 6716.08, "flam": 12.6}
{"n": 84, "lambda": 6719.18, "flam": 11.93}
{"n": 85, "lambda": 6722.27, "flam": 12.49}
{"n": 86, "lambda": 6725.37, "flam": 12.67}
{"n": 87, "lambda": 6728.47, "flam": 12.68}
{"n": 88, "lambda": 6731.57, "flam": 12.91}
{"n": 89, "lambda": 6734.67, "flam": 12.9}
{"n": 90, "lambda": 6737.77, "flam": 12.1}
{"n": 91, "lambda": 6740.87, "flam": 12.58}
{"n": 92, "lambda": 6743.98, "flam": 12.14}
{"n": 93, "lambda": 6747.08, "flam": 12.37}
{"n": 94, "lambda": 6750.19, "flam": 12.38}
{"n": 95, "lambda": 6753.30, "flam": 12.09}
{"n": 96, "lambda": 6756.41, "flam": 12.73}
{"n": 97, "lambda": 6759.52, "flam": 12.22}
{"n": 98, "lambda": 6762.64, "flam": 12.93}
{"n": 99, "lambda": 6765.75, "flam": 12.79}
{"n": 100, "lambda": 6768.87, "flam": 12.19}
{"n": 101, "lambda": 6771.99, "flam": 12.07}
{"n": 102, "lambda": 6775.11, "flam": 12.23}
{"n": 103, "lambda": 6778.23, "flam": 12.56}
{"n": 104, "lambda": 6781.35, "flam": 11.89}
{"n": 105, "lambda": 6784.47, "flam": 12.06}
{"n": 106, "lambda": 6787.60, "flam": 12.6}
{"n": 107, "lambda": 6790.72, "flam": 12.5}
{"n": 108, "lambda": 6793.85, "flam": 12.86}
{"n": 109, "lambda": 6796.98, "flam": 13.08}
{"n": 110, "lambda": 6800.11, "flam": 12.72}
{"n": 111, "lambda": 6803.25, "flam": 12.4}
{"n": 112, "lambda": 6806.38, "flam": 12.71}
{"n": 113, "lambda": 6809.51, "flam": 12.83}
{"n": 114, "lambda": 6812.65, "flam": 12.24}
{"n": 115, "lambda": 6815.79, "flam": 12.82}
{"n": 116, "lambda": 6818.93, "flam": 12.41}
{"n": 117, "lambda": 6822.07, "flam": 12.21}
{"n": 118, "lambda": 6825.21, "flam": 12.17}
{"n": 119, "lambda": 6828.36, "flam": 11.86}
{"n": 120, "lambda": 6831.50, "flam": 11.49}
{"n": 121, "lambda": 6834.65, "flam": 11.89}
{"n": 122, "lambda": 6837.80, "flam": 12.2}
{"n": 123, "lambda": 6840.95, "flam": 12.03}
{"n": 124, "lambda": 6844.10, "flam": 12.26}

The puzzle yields 12.6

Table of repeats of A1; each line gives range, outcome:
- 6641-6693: 12.6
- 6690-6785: 12.5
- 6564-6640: 12.7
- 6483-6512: 12.4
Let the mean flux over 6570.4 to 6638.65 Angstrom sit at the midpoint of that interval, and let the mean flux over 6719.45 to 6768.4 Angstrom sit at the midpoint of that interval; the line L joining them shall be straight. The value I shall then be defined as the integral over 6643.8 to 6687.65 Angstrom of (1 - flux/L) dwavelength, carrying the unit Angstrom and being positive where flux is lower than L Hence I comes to 0.4 Angstrom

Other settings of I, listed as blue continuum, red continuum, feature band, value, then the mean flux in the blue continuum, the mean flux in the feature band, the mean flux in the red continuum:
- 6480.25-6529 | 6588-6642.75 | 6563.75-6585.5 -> 0.02 Angstrom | 12.6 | 12.7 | 12.7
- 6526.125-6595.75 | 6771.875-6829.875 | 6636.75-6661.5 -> -0.21 Angstrom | 12.7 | 12.7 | 12.4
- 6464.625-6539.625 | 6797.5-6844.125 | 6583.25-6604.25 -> -0.45 Angstrom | 12.7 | 12.8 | 12.3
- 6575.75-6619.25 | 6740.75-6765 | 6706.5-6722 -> 0.02 Angstrom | 12.8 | 12.5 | 12.4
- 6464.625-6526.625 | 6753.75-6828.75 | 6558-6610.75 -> -0.50 Angstrom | 12.7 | 12.7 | 12.5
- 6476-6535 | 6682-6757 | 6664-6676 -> 0.10 Angstrom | 12.6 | 12.5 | 12.5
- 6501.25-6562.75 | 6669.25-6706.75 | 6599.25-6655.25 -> -0.39 Angstrom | 12.8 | 12.8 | 12.6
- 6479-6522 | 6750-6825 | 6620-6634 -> -0.35 Angstrom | 12.6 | 12.9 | 12.5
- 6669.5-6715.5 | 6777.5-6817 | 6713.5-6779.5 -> 0.70 Angstrom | 12.6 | 12.5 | 12.6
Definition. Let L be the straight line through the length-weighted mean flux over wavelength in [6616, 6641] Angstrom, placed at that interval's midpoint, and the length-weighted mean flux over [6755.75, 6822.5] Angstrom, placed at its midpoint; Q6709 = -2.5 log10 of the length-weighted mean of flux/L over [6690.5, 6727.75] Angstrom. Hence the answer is 0.01 mag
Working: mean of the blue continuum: 12.8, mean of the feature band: 12.5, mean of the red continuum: 12.5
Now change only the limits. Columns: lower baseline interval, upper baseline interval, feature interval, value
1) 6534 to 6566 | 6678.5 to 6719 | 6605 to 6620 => -0.004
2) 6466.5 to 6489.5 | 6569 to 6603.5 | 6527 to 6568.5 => 0.027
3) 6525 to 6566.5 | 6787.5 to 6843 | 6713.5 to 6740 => -0.007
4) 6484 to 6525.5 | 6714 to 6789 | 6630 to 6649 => -0.026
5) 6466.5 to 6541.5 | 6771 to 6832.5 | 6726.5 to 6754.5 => -0.001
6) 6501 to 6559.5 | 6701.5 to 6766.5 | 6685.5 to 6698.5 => 0.008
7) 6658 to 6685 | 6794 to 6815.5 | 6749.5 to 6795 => 0.021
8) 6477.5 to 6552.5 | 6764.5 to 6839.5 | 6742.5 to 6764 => 0.000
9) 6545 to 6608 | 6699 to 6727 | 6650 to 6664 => 0.005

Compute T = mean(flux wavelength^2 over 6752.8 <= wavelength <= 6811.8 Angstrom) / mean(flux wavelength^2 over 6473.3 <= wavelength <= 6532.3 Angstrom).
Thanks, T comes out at 1.1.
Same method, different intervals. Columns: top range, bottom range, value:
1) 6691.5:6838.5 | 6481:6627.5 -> 1.05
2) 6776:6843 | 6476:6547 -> 1.07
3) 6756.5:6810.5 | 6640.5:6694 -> 1.03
